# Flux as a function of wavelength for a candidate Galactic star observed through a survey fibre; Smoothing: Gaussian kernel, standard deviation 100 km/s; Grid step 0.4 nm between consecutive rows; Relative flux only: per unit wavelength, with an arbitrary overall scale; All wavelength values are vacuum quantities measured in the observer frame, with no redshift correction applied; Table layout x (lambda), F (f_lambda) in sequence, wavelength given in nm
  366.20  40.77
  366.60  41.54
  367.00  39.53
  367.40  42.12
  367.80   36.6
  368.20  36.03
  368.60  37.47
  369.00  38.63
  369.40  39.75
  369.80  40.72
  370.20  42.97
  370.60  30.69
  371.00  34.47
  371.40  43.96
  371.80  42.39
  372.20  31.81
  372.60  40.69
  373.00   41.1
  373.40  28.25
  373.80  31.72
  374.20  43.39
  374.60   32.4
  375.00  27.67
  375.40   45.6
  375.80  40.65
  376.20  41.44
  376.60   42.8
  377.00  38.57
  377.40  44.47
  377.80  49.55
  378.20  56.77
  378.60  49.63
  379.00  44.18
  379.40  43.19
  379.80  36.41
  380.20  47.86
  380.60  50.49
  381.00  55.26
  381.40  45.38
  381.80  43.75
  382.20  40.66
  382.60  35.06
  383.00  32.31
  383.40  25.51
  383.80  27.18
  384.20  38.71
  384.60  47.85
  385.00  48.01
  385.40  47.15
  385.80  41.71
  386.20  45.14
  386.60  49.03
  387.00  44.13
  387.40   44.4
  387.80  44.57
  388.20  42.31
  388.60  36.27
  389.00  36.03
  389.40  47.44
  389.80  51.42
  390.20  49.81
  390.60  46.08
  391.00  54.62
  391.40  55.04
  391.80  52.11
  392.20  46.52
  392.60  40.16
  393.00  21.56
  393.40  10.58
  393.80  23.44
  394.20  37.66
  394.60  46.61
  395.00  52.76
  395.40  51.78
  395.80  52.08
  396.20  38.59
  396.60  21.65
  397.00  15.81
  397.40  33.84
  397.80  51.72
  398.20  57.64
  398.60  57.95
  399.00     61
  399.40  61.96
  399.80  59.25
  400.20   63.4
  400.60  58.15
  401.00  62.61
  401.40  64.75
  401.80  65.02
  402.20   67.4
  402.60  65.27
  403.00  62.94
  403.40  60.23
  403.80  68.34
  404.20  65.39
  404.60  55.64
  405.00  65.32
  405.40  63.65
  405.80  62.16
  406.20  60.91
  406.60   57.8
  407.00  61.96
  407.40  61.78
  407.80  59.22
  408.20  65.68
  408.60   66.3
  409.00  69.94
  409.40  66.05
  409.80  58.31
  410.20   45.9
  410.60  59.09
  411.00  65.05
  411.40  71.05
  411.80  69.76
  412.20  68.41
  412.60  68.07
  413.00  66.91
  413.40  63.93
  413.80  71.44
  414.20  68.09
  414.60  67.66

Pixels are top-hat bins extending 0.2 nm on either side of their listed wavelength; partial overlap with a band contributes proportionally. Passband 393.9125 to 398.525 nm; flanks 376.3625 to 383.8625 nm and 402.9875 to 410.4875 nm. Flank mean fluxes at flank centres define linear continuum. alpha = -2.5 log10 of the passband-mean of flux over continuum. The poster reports 0.28 mag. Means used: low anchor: 42.9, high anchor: 61.9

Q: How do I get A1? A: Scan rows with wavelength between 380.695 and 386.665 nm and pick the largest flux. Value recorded 55.26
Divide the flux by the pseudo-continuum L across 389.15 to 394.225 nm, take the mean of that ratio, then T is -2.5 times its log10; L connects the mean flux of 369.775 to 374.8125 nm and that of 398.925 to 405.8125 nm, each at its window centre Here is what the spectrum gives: 0.280 mag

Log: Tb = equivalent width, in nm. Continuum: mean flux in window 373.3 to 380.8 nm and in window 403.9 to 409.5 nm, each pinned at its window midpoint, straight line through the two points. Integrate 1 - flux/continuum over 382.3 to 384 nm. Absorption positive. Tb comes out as 0.57 nm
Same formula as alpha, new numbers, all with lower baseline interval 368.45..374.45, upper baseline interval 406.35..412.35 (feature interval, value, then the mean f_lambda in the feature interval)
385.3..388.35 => 0.08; 44.8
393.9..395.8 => 0.15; 46.5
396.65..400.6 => 0.11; 50.6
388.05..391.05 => 0.11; 45.1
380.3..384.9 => 0.12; 40.5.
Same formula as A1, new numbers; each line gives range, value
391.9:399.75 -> 61.96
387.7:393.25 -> 55.04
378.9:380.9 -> 50.49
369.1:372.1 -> 43.96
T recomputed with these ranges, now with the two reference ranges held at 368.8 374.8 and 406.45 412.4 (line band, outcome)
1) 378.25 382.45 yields -0.064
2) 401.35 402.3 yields -0.136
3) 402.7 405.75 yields -0.062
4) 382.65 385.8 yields 0.204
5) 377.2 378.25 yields -0.185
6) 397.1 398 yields 0.353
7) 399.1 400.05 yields -0.081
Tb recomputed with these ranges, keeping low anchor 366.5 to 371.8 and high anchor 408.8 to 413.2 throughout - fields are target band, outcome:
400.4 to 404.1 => -0.301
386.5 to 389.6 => 0.465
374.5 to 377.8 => 0.243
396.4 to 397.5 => 0.650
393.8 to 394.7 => 0.278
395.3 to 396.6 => 0.283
